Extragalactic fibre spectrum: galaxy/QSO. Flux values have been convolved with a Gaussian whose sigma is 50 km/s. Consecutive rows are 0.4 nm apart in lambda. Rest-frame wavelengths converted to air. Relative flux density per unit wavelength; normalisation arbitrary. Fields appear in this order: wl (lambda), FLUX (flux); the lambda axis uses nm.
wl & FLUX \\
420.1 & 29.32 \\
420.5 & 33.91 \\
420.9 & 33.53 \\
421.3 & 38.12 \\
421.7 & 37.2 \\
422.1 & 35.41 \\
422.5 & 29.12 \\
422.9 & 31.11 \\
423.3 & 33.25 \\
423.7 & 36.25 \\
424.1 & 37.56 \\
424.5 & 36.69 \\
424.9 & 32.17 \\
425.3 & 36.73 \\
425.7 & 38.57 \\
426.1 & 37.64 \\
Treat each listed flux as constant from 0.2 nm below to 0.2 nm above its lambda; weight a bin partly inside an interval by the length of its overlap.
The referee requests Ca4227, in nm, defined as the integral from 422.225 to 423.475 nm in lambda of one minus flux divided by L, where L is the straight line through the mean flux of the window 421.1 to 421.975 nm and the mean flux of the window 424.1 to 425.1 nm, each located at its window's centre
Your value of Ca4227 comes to 0.17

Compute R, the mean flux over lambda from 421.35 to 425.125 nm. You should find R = 34.5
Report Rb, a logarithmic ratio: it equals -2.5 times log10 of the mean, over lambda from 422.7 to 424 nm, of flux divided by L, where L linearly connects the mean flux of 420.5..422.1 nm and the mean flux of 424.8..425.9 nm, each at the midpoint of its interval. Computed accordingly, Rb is 0.07 mag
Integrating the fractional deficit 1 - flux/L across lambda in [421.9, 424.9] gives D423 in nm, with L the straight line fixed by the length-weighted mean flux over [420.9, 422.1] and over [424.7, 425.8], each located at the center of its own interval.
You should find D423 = 0.17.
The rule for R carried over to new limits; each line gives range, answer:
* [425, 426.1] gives 37.1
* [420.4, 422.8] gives 34.4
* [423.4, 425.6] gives 35.9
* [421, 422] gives 37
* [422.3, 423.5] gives 31.2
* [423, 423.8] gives 34.1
